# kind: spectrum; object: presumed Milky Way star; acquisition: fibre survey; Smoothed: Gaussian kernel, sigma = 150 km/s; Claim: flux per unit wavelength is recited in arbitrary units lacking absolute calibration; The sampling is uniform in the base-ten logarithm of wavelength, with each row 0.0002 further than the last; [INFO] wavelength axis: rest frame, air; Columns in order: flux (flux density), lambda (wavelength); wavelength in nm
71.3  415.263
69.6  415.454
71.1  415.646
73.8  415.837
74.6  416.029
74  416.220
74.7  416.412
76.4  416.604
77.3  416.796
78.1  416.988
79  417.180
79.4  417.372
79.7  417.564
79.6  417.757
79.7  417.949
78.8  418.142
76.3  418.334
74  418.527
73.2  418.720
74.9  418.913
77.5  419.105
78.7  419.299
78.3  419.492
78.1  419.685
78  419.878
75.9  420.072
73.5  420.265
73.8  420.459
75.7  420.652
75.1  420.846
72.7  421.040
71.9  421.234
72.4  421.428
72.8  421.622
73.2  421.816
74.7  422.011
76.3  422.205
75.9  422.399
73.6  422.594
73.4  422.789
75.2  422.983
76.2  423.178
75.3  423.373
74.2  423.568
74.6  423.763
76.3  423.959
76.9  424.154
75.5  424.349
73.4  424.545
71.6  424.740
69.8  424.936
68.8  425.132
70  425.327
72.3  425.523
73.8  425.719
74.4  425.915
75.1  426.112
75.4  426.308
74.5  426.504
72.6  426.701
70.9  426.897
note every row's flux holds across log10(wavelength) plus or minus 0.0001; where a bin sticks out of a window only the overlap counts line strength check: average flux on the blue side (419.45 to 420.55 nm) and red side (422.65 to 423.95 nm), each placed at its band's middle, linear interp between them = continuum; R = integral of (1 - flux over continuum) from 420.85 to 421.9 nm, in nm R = 0.04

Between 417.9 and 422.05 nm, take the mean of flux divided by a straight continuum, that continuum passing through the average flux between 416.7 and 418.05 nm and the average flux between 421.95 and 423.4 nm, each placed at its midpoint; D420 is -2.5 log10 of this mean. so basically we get 0.02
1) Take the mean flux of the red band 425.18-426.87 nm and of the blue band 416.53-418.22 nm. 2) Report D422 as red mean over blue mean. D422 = 0.93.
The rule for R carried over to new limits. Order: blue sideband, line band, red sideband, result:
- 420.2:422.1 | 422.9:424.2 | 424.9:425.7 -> -0.07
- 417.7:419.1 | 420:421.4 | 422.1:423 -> 0.03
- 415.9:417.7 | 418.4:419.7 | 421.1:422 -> -0.02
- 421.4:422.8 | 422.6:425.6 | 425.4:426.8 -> 0.02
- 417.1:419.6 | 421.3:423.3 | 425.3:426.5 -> 0.03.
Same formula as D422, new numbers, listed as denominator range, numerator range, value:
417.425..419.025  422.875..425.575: 0.95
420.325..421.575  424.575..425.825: 0.97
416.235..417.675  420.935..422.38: 0.95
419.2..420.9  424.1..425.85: 0.95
